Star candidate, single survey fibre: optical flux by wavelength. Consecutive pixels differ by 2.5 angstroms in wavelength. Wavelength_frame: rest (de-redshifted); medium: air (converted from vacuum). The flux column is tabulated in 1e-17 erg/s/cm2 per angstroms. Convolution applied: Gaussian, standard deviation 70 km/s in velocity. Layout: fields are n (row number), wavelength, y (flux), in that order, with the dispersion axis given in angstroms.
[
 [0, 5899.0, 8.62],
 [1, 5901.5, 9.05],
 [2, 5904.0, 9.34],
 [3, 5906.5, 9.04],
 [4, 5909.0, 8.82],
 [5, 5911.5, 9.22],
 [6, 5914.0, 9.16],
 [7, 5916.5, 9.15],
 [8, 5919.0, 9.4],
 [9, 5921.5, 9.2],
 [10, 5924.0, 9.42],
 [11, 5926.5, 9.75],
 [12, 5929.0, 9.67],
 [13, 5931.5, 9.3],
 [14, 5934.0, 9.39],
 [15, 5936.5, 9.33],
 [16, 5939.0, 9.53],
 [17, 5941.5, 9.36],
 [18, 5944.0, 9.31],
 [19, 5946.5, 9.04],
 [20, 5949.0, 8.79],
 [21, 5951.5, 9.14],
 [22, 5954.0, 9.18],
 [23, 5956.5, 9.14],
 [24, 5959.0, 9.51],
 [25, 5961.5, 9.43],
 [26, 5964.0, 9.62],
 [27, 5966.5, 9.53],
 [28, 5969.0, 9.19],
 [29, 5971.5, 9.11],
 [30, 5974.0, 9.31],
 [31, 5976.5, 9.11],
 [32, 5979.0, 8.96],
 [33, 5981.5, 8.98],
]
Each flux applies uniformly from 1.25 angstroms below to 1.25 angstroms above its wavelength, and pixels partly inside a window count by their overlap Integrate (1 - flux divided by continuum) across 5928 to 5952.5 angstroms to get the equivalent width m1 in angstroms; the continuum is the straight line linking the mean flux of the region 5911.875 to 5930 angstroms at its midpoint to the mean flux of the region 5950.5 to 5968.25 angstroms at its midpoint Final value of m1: 0.23 angstroms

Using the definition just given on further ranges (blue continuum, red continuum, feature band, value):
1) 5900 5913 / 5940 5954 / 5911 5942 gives -0.91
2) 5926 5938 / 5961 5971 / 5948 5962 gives 0.36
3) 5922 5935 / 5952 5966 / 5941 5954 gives 0.41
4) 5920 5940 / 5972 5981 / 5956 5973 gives -0.32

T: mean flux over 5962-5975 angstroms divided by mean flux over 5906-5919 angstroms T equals 1.0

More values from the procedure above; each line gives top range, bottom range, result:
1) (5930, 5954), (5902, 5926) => 1.00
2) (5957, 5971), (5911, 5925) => 1.02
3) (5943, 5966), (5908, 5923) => 1.01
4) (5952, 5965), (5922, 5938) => 0.99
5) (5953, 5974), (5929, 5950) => 1.01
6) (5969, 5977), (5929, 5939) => 0.98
